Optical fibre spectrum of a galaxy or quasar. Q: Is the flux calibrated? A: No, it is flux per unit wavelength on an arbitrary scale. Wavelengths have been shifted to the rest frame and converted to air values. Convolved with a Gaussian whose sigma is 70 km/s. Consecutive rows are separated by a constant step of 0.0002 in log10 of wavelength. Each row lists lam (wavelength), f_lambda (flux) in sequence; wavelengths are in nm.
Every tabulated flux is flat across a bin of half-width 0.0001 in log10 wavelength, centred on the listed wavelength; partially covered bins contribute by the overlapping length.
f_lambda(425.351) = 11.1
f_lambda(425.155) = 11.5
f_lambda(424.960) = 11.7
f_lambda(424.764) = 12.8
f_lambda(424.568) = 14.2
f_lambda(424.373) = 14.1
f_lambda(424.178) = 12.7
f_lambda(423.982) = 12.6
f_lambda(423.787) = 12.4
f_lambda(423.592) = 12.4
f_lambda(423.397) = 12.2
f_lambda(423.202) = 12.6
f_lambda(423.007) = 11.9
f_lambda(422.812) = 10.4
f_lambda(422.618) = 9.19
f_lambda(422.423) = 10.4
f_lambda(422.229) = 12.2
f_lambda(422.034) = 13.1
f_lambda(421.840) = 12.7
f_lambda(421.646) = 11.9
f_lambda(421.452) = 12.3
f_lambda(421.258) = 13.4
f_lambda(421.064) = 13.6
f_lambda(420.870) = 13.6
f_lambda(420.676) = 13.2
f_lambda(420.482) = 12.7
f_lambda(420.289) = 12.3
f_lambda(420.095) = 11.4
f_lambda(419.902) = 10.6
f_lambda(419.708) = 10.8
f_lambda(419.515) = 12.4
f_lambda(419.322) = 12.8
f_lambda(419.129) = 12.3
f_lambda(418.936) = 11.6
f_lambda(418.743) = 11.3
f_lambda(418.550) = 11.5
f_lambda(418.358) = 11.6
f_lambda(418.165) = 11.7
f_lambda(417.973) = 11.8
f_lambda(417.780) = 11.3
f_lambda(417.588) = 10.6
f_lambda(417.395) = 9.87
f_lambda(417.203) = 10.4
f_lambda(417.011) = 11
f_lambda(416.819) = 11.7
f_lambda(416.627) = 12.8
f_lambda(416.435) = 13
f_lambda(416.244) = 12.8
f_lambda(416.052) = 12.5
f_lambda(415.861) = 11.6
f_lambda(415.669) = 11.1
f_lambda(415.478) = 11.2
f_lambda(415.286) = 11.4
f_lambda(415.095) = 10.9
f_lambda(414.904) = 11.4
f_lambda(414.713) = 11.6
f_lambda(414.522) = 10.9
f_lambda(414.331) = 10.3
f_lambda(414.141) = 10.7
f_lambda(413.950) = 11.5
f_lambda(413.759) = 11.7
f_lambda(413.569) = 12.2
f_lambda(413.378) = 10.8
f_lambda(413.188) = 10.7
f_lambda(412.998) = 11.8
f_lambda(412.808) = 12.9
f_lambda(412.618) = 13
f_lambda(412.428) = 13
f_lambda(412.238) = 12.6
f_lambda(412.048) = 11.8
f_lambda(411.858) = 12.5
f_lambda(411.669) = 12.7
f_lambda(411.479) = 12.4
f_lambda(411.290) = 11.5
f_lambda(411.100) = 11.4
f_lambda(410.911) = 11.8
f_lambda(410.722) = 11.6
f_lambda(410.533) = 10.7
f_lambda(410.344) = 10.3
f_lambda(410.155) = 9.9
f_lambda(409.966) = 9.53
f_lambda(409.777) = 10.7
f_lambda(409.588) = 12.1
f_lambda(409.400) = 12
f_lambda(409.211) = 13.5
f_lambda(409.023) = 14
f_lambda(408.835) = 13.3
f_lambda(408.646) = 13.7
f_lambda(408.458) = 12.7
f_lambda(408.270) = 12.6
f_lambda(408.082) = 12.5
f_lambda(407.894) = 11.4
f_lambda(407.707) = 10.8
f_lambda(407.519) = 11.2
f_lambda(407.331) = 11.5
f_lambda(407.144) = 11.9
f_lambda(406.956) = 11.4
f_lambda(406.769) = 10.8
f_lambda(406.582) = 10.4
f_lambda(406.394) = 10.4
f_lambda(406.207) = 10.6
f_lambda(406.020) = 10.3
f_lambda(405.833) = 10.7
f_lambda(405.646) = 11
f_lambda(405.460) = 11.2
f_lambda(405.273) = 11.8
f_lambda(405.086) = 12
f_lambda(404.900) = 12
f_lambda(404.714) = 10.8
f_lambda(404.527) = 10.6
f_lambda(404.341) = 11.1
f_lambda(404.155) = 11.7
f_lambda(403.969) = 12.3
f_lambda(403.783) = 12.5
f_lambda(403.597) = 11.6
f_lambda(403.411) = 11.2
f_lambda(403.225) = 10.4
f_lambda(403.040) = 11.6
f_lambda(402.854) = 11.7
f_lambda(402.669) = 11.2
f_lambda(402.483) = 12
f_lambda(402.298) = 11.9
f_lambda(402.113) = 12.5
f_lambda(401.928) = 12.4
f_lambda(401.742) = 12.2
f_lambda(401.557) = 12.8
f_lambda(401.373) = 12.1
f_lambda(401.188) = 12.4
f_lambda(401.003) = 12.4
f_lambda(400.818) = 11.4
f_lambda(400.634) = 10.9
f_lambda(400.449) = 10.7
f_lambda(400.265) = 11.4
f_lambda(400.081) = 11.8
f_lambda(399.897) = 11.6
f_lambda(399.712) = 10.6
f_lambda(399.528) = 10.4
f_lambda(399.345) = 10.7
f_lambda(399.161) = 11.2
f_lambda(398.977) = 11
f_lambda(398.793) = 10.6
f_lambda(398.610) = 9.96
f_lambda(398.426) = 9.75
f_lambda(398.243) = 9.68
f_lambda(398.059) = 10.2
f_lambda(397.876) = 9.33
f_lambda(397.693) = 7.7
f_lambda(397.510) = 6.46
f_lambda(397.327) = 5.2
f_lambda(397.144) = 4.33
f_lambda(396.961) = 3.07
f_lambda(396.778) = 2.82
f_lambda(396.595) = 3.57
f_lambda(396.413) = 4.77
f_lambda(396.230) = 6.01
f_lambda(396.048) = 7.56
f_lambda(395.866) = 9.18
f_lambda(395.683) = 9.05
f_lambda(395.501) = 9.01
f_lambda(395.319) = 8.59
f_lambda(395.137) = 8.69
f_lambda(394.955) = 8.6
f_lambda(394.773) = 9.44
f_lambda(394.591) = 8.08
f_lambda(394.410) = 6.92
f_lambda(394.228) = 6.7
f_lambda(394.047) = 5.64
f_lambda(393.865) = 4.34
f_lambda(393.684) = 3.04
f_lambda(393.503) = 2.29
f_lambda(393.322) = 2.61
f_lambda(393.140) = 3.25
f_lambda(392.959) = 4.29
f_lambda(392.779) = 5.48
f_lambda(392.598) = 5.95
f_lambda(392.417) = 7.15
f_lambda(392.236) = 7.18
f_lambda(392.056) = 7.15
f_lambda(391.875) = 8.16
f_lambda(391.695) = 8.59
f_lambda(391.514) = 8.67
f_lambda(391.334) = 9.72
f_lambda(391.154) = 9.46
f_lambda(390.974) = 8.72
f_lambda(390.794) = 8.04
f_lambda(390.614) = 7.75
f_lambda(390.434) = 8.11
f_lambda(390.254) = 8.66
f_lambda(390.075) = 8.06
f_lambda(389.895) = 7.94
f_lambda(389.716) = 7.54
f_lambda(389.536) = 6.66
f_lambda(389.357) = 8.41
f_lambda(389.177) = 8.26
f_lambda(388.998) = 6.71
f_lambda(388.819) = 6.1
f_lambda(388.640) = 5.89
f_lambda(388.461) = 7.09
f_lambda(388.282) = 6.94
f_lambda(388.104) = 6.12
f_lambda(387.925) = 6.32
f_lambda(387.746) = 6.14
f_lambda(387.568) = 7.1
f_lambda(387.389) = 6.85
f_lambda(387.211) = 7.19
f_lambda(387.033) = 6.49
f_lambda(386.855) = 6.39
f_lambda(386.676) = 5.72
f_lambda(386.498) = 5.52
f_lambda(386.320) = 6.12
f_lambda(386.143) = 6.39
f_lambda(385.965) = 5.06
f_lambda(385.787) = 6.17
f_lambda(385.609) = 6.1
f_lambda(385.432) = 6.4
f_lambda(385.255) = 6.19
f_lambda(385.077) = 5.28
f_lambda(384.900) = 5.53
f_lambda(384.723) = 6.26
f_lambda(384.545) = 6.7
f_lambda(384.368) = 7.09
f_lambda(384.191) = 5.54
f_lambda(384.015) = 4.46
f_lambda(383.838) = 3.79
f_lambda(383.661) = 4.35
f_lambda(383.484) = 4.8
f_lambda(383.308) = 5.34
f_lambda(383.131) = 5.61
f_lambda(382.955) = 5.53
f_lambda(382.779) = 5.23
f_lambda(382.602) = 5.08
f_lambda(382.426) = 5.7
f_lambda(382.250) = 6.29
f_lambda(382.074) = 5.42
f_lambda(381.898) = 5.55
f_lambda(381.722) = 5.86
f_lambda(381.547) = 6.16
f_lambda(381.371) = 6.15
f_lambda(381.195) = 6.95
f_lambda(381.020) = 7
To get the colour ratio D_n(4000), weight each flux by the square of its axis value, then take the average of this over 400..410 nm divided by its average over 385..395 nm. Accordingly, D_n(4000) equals 1.9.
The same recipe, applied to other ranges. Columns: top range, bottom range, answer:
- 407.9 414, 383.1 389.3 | 2.23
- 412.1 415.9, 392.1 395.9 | 1.99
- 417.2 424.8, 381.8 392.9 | 2.16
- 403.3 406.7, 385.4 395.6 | 1.76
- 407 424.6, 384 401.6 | 1.76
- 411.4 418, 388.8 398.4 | 1.85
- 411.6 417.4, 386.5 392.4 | 1.79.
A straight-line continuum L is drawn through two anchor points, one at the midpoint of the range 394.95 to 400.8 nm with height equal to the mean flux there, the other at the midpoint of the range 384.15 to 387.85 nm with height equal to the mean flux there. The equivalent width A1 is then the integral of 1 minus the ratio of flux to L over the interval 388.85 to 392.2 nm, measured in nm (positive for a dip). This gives -0.45 nm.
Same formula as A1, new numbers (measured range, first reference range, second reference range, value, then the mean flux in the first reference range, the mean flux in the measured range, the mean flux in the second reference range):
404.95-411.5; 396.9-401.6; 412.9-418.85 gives -0.49 nm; 9.93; 11.5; 11.4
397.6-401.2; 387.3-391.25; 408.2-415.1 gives -0.47 nm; 7.41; 10.6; 11.8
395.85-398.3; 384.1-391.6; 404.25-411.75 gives 0.75 nm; 6.94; 6.29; 11.5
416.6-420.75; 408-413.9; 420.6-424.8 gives 0.23 nm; 12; 11.6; 12.4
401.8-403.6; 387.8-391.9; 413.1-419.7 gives -0.40 nm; 7.72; 11.7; 11.5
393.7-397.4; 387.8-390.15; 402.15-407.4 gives 0.96 nm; 7.06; 6.51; 11.3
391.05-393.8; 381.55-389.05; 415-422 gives 0.37 nm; 5.92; 6.19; 11.9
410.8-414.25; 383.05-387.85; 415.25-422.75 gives -0.41 nm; 5.88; 11.9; 11.8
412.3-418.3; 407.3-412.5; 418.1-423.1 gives 0.19 nm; 11.9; 11.6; 12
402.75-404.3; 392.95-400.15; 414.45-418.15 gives -0.47 nm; 7.48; 11.6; 11.5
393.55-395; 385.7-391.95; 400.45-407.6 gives 0.39 nm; 7.23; 6.41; 11.5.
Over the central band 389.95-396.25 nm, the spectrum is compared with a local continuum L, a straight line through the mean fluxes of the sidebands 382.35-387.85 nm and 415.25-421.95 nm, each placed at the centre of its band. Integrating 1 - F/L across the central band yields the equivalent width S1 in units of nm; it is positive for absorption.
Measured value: 0.07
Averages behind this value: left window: 5.81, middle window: 7.16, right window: 11.9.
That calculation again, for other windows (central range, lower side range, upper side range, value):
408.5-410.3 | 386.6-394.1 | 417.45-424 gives -0.37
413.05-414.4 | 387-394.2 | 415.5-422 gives -0.02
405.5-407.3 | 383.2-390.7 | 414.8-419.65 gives -0.20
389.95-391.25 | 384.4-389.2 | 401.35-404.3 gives -0.13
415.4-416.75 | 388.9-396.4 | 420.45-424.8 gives -0.10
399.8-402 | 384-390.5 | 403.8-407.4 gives -0.39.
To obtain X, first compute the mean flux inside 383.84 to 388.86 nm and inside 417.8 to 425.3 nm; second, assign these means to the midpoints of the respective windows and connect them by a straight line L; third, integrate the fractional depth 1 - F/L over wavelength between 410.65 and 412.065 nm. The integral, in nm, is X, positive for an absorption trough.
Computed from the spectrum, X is -0.21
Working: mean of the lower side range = 6.15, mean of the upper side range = 12.1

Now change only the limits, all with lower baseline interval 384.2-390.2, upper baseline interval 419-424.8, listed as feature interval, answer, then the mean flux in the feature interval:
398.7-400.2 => -0.42 nm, 11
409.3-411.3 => -0.13 nm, 11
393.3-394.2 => 0.45 nm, 3.88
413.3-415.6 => -0.03 nm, 11.2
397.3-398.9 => -0.11 nm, 8.93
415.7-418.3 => -0.03 nm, 11.6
